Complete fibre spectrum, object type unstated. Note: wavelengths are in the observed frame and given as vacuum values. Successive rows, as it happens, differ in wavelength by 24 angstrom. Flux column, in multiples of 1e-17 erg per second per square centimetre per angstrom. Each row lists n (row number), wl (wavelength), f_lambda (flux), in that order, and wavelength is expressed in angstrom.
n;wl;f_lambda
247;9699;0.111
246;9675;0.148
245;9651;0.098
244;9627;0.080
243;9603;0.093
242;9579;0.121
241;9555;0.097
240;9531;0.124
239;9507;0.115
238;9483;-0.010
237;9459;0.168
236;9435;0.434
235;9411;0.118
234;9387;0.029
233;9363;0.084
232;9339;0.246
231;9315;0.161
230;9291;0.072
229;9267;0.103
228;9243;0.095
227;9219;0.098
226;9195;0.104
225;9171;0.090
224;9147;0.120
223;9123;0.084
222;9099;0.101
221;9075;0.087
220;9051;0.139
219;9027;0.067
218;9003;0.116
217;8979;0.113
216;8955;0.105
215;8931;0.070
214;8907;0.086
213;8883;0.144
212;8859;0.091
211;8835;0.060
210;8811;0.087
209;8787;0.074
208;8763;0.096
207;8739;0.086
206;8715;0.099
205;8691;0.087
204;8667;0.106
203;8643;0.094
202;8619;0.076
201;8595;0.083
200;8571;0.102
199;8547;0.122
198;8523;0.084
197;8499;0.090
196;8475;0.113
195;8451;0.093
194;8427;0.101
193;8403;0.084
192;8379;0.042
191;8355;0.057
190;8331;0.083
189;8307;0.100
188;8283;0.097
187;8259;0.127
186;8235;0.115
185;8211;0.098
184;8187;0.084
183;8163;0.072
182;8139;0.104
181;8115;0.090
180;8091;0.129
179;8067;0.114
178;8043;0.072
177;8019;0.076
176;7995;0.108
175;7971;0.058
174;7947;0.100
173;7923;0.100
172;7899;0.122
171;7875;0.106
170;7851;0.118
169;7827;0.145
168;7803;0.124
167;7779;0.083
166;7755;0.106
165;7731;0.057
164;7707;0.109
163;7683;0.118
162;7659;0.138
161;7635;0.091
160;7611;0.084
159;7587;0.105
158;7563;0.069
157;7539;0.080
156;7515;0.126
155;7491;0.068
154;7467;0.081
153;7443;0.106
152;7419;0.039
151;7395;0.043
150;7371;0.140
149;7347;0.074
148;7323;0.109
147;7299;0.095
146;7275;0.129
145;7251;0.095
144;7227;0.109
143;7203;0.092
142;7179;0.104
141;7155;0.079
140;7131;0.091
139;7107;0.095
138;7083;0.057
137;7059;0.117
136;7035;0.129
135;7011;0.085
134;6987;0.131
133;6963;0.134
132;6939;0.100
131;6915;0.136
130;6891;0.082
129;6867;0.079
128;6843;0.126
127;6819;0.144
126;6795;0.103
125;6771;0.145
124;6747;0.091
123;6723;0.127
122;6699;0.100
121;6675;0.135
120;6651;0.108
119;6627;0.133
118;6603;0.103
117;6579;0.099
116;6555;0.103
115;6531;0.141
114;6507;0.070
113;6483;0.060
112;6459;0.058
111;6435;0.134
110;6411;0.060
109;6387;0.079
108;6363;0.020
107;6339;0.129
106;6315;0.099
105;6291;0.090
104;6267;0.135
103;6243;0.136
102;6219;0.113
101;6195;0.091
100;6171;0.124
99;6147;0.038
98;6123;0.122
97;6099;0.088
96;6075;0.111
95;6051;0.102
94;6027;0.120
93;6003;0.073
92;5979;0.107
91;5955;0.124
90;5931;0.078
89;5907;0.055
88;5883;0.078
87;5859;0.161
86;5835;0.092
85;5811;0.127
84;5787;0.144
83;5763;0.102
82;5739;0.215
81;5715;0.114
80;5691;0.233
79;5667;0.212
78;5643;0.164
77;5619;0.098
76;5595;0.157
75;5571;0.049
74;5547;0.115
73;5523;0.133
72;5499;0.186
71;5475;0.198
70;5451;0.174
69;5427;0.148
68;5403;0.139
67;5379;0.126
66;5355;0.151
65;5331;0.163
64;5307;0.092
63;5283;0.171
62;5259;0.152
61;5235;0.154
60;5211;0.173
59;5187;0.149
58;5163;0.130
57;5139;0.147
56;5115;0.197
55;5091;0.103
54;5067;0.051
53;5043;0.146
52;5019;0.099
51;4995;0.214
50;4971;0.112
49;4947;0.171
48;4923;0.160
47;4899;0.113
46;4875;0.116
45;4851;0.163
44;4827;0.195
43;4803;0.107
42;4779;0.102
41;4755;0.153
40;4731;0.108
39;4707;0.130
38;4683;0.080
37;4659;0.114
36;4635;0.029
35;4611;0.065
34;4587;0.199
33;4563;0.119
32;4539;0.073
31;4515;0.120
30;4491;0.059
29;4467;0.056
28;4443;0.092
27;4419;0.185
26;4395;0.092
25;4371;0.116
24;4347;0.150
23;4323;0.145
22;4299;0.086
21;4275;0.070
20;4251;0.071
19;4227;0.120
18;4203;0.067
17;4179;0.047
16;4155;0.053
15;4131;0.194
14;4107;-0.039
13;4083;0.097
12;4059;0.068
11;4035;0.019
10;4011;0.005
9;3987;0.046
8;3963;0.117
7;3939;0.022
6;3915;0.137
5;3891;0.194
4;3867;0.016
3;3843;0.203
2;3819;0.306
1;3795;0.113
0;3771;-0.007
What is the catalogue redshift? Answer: 0.23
